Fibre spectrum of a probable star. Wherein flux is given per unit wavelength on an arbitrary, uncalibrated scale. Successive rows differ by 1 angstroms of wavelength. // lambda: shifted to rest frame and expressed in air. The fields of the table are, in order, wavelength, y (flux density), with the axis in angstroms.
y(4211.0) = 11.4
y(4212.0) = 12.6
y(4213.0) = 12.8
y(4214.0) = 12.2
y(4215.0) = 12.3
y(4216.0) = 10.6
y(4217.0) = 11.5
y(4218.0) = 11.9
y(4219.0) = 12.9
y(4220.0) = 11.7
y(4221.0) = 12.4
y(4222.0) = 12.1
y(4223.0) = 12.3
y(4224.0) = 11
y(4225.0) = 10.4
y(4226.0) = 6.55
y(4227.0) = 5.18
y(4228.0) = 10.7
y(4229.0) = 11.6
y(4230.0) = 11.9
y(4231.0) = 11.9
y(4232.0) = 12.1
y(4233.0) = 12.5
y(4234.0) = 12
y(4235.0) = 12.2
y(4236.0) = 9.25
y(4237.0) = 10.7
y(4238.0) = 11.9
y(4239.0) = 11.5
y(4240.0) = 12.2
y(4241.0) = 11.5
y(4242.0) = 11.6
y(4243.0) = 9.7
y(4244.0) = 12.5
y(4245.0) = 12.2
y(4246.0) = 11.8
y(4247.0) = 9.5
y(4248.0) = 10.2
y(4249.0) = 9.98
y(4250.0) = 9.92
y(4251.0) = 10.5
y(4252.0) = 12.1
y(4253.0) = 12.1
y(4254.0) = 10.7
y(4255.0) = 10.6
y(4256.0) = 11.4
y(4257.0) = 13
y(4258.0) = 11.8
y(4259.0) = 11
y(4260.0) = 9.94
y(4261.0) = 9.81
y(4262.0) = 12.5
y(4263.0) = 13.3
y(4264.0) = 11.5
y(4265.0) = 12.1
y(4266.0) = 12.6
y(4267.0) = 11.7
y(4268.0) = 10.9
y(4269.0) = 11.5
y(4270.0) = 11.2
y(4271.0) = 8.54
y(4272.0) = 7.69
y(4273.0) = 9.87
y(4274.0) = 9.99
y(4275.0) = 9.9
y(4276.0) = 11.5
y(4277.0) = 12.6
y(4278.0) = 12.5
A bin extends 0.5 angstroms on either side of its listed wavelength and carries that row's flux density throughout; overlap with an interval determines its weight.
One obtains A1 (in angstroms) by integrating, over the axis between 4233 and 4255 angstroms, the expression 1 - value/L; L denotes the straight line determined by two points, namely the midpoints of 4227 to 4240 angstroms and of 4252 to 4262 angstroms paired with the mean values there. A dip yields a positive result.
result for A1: 0.2 angstroms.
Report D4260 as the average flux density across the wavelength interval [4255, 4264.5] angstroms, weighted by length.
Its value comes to 11.5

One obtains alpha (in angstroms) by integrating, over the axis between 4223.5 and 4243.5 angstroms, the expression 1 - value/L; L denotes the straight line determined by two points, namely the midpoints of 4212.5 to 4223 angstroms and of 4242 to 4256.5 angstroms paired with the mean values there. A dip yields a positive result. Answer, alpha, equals 1.17 angstroms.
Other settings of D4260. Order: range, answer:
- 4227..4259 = 11.2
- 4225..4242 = 10.9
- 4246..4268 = 11.3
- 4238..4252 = 11.1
